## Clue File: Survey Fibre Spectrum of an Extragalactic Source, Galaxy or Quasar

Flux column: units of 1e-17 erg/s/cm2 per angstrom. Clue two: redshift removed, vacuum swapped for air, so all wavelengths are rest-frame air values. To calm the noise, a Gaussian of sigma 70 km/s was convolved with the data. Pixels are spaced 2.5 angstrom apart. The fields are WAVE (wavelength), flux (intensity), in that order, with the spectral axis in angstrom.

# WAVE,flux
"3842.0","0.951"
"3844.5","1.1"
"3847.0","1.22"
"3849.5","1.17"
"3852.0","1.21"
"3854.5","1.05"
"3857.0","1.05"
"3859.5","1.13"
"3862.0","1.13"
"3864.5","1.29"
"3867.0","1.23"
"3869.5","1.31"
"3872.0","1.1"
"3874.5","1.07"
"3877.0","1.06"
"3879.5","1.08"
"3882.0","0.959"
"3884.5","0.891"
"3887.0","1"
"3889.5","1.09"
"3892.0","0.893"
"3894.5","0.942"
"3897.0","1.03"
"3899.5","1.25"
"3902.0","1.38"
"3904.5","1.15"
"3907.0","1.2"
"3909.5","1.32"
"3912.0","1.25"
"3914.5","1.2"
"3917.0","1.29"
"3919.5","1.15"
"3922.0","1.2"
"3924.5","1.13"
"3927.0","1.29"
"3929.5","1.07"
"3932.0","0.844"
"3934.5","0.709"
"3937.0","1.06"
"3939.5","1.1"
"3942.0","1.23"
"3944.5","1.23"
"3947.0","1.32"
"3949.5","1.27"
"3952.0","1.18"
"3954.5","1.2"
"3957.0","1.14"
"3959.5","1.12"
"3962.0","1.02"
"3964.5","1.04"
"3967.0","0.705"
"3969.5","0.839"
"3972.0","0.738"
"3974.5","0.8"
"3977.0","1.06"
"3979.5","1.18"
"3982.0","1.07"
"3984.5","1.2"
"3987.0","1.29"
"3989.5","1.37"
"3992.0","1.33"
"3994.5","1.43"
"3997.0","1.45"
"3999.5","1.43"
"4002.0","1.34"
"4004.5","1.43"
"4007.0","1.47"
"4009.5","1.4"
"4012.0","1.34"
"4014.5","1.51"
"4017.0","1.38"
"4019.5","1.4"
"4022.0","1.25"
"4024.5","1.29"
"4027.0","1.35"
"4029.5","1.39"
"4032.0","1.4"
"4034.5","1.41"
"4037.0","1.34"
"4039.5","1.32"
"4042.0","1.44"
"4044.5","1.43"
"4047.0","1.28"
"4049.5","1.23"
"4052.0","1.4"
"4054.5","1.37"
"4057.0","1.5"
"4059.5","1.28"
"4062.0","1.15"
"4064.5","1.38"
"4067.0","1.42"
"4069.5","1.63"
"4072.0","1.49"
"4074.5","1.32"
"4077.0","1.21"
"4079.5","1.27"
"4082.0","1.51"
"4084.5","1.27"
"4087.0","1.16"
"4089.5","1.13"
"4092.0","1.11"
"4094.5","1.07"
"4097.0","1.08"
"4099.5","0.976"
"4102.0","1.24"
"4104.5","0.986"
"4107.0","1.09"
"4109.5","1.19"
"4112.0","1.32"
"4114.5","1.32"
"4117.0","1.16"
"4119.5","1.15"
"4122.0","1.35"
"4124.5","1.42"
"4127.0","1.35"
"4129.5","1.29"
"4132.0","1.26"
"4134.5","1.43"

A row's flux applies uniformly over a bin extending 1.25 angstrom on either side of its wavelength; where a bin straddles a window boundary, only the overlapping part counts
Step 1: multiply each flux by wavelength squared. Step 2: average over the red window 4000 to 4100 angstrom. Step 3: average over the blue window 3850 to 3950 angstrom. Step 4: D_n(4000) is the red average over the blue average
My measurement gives 1.27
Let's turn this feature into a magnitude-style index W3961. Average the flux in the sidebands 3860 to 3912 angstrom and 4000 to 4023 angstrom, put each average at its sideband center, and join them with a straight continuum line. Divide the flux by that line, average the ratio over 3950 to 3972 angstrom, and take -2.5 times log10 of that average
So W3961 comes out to 0.25 mag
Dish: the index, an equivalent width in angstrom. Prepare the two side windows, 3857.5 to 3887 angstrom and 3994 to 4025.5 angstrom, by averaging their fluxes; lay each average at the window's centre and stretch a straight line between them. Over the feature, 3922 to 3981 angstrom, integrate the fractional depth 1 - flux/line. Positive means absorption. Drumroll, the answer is 9.8 angstrom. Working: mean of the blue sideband 1.11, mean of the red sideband 1.39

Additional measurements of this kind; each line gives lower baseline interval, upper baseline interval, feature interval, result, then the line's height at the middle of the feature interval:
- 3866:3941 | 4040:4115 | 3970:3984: 2.43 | 1.18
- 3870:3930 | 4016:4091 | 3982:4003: -1.31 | 1.26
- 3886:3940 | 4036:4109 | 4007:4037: -3.69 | 1.23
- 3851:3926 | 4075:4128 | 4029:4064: -4.80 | 1.19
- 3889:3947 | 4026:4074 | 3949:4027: 3.13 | 1.26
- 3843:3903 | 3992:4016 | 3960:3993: 7.45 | 1.35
